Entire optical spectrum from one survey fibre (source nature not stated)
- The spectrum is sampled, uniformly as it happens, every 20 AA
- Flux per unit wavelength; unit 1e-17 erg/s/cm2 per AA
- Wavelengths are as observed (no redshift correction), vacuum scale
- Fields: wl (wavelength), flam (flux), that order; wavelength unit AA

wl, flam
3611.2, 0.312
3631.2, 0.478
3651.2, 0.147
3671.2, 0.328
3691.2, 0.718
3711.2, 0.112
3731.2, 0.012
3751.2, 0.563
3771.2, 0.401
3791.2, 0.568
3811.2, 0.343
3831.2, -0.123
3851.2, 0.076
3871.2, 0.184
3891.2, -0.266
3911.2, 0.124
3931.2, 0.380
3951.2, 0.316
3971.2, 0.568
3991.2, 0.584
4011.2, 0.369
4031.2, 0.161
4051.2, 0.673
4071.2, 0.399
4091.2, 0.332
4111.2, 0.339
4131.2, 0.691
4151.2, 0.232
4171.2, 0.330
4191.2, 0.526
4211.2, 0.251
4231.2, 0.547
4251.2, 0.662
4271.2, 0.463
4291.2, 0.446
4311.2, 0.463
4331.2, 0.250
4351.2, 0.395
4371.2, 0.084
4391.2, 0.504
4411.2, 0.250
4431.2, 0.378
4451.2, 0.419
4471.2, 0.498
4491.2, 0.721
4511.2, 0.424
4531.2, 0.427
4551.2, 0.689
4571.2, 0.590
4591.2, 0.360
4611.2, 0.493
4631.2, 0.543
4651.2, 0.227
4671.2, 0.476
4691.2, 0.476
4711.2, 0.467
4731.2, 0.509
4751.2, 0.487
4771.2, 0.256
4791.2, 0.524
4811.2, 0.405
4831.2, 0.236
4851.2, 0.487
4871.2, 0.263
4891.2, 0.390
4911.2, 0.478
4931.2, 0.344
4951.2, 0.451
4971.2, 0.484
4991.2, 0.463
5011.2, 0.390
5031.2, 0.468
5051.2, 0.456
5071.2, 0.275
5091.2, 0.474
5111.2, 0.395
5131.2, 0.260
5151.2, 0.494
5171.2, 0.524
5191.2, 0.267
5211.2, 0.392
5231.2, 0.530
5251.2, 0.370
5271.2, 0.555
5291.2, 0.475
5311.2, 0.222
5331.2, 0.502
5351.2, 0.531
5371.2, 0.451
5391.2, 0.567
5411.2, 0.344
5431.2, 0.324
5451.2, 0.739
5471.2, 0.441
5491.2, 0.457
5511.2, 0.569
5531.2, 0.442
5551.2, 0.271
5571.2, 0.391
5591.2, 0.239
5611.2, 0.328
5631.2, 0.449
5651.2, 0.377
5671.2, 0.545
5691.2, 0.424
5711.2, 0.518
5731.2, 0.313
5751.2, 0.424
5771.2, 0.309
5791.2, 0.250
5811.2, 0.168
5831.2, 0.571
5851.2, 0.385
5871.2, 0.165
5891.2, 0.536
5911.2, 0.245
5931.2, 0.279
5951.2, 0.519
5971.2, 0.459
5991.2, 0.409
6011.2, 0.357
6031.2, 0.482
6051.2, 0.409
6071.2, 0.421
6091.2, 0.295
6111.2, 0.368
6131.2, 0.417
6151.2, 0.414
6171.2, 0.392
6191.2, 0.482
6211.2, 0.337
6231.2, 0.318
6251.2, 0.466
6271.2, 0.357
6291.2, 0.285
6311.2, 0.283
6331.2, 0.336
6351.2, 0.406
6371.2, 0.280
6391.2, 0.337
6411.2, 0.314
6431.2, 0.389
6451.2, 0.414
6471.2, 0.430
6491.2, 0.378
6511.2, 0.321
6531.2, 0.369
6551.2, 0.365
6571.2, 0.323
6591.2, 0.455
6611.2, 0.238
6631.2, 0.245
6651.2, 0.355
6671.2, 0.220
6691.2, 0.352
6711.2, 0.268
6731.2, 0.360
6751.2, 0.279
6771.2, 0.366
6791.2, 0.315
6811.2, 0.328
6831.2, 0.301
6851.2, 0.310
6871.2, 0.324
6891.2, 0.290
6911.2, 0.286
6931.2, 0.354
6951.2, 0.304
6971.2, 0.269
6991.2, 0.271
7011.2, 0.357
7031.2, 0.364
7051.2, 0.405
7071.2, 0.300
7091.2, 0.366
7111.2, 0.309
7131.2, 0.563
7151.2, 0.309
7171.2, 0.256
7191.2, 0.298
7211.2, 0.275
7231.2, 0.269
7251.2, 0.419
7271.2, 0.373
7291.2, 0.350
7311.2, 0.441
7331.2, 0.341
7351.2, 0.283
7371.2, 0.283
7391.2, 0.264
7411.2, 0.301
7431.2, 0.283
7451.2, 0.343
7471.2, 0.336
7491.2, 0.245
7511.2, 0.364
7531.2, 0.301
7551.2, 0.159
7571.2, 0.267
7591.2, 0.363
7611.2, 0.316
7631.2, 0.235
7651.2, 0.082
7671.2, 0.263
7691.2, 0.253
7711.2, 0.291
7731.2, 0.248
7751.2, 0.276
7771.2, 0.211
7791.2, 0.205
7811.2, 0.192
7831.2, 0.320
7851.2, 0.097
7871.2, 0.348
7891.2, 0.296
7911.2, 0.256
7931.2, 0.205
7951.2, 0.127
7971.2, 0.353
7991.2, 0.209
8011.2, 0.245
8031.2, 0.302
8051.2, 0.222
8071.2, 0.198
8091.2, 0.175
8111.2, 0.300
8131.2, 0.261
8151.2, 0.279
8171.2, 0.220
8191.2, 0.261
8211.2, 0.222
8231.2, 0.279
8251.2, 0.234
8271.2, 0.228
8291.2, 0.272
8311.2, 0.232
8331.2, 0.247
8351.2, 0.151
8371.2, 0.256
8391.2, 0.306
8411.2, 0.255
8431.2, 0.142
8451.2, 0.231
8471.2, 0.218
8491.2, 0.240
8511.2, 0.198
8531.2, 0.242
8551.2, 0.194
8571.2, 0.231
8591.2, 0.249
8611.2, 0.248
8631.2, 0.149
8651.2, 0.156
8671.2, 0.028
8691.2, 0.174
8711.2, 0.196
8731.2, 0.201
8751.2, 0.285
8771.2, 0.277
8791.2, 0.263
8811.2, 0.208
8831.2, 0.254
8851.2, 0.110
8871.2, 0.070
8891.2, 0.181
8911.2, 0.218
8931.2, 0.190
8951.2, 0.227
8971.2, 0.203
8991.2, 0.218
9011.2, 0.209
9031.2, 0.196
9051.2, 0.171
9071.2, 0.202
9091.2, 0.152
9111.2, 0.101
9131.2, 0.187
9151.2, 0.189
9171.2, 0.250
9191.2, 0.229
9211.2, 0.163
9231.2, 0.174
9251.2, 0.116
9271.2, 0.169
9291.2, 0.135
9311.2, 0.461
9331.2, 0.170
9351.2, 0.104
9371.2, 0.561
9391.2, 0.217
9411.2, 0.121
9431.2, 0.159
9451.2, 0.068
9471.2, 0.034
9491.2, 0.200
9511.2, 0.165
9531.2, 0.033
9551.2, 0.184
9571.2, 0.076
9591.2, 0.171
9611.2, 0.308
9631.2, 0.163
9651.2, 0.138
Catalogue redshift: 0.088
